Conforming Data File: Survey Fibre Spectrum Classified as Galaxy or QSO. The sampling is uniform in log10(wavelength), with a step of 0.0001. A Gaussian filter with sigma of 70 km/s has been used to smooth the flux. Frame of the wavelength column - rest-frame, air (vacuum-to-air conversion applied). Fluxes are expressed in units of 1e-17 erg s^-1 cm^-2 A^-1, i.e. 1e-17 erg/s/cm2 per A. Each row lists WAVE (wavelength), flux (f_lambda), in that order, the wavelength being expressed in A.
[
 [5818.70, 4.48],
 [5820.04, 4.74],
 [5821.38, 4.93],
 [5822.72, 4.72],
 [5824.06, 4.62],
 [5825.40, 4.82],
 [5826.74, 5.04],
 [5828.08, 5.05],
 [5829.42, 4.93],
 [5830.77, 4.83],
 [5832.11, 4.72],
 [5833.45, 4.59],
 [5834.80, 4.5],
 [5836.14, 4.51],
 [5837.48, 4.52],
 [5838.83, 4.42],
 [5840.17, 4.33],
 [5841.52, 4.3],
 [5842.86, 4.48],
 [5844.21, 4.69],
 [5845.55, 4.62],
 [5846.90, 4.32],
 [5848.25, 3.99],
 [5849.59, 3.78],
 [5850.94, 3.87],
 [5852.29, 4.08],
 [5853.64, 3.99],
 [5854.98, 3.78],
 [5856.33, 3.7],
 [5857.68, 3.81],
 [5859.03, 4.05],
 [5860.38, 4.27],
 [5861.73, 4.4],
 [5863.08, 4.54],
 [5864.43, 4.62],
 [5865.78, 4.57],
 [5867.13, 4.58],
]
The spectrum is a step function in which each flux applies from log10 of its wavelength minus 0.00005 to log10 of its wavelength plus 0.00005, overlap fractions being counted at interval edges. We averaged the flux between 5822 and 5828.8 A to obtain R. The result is 4.86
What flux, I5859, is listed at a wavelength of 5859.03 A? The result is 4.05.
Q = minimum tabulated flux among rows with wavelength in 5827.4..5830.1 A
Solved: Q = 4.93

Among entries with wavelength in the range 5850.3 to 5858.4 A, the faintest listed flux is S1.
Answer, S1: 3.7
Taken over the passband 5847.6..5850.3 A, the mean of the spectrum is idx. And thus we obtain 3.89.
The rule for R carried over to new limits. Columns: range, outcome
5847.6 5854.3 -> 3.94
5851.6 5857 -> 3.89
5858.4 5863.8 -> 4.32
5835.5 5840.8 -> 4.45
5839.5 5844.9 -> 4.45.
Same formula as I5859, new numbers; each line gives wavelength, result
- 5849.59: 3.78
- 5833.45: 4.59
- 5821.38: 4.93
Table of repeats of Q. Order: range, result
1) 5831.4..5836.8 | 4.5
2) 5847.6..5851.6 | 3.78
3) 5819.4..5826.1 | 4.62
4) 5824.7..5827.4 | 4.82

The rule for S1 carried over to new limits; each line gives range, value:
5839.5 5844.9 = 4.3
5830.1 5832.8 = 4.72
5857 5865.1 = 3.81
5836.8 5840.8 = 4.33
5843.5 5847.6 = 4.32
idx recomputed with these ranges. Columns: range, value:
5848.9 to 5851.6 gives 3.83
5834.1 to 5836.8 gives 4.5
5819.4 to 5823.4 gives 4.8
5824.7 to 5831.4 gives 4.93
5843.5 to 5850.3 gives 4.28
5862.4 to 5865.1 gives 4.58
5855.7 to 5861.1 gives 3.96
